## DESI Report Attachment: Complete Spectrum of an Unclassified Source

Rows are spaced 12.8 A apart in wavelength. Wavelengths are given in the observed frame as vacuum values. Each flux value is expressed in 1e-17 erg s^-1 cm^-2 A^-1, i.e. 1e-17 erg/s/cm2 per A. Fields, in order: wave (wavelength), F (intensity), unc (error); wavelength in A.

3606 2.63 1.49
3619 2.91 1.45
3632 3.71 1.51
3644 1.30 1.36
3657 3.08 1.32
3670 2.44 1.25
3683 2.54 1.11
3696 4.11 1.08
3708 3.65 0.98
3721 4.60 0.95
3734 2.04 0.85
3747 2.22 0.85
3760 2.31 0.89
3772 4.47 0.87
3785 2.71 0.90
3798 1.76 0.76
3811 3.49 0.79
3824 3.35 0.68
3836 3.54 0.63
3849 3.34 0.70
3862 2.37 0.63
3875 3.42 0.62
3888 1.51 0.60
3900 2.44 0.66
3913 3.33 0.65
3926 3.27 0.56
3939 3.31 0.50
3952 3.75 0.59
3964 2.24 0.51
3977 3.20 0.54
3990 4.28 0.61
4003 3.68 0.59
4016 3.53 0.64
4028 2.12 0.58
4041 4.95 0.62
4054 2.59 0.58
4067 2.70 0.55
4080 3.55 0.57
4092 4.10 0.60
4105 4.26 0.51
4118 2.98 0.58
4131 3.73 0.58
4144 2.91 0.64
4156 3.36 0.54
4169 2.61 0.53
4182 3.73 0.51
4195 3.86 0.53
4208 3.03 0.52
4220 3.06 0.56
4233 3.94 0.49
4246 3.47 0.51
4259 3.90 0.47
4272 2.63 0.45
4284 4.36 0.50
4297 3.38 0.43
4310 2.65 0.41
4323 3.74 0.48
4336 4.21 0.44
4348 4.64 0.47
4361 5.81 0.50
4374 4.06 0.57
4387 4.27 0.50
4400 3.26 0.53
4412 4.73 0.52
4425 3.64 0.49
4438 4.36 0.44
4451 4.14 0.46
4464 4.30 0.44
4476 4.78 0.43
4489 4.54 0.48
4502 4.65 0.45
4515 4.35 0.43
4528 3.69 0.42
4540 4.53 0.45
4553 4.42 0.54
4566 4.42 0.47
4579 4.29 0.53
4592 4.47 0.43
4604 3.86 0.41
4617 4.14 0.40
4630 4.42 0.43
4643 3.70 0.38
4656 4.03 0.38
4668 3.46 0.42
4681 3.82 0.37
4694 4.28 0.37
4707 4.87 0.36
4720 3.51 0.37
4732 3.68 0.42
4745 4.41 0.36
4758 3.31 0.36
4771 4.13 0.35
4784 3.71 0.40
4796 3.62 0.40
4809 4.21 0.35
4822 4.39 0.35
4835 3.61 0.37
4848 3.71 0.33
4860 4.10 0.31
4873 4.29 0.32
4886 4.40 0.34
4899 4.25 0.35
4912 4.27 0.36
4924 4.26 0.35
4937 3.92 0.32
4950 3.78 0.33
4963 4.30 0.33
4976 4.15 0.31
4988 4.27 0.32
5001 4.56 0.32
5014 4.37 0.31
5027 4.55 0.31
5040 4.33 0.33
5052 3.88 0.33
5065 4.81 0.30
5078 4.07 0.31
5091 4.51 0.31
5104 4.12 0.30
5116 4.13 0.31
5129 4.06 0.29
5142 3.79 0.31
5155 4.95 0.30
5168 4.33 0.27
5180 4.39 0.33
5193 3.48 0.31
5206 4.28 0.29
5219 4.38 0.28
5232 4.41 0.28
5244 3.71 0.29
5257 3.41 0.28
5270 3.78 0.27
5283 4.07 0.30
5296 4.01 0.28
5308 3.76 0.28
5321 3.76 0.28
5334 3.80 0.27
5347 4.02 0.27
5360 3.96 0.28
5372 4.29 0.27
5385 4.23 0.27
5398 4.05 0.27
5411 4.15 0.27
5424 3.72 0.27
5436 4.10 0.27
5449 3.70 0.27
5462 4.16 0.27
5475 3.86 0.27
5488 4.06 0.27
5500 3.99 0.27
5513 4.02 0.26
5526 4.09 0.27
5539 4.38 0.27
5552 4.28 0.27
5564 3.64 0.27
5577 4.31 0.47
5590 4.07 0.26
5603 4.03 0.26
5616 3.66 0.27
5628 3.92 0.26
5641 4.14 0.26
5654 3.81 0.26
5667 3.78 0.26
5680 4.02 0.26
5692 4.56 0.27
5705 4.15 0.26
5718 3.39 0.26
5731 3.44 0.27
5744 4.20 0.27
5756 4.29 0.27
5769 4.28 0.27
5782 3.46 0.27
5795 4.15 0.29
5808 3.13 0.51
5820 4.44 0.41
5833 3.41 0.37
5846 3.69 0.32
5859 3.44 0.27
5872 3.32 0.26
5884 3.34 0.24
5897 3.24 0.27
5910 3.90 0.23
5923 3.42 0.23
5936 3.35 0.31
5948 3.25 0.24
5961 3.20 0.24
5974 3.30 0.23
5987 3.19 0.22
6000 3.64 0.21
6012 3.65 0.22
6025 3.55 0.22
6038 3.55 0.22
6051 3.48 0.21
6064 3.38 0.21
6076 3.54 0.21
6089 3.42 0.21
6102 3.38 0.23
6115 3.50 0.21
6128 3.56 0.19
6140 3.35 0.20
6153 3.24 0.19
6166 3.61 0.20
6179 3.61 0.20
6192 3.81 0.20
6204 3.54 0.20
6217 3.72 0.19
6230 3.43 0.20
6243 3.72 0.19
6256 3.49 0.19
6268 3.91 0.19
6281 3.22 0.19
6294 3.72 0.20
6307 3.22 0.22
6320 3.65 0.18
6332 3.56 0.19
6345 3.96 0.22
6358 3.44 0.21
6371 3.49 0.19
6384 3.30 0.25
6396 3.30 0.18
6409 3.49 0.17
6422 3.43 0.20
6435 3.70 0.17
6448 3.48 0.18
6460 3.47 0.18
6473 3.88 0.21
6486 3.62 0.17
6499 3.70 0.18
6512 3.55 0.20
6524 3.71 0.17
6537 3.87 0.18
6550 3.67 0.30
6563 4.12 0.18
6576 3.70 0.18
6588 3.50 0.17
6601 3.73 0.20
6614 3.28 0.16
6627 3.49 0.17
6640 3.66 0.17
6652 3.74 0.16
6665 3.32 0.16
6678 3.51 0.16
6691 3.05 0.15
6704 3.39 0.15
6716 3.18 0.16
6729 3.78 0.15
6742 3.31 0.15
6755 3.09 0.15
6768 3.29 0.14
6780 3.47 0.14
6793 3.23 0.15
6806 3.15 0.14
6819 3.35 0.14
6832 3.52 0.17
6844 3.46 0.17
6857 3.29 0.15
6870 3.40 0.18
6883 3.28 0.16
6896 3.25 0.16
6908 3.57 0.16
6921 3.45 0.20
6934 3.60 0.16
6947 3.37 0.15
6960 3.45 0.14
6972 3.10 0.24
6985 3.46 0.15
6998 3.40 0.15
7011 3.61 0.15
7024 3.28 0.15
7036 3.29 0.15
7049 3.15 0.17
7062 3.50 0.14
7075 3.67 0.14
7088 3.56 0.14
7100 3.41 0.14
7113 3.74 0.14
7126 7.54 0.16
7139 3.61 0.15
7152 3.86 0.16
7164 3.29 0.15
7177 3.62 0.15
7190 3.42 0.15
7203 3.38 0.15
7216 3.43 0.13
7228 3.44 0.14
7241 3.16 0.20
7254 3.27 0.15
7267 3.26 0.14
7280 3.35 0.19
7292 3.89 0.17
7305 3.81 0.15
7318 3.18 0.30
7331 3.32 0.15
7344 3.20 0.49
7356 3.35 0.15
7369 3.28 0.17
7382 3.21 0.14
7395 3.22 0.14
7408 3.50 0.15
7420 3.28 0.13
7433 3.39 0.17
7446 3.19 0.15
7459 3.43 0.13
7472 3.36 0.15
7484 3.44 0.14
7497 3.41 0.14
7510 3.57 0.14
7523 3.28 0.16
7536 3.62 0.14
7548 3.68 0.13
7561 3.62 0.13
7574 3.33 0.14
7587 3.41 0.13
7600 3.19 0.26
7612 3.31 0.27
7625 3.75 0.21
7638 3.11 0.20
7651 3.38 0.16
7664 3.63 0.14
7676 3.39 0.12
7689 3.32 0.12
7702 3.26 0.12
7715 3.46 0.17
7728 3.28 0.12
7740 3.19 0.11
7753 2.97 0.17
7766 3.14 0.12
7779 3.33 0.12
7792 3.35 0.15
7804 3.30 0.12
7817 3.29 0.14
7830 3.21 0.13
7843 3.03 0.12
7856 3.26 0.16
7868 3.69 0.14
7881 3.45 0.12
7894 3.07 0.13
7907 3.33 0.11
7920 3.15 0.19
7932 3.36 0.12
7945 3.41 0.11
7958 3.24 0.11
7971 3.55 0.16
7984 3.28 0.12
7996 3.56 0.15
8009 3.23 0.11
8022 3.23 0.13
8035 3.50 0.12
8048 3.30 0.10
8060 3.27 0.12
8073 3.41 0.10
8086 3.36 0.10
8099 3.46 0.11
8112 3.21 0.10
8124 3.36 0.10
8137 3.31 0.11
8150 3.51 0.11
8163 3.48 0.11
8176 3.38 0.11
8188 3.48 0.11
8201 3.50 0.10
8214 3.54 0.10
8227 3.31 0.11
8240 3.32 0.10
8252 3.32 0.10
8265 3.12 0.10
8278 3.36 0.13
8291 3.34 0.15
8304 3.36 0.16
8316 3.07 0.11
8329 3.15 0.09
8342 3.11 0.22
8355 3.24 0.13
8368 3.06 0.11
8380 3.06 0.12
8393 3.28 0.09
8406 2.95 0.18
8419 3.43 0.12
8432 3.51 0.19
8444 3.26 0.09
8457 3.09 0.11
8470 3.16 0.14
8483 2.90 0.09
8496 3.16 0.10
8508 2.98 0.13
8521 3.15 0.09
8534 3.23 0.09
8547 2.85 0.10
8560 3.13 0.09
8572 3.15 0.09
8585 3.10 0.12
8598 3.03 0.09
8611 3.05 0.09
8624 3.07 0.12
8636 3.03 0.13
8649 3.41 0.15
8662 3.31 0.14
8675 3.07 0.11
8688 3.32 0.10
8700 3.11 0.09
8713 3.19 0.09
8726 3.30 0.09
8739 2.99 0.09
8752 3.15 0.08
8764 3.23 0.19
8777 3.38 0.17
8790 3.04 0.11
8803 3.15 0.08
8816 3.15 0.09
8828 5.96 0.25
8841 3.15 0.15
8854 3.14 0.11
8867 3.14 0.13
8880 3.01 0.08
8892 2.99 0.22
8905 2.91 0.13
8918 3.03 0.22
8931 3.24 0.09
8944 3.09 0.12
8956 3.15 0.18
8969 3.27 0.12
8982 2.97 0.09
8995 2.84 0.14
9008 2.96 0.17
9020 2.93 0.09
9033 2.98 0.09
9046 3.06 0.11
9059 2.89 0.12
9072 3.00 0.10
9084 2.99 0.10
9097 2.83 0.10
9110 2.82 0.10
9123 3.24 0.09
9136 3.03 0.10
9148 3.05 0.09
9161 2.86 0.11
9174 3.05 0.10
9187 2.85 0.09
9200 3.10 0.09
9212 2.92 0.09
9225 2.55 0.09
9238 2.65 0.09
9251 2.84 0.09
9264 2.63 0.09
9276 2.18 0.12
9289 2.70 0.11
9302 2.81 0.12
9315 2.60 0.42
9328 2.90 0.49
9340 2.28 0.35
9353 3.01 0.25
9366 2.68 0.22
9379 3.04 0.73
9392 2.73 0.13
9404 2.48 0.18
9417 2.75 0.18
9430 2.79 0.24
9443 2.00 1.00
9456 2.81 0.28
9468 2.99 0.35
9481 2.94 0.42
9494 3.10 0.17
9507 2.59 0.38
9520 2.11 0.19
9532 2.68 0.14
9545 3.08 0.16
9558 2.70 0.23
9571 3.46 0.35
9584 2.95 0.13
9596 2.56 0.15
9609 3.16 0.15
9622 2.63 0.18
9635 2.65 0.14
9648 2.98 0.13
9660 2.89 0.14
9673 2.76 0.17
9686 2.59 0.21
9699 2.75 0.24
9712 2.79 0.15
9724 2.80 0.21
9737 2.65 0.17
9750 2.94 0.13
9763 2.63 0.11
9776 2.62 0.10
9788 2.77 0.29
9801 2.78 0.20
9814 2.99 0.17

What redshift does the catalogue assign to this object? 0.085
